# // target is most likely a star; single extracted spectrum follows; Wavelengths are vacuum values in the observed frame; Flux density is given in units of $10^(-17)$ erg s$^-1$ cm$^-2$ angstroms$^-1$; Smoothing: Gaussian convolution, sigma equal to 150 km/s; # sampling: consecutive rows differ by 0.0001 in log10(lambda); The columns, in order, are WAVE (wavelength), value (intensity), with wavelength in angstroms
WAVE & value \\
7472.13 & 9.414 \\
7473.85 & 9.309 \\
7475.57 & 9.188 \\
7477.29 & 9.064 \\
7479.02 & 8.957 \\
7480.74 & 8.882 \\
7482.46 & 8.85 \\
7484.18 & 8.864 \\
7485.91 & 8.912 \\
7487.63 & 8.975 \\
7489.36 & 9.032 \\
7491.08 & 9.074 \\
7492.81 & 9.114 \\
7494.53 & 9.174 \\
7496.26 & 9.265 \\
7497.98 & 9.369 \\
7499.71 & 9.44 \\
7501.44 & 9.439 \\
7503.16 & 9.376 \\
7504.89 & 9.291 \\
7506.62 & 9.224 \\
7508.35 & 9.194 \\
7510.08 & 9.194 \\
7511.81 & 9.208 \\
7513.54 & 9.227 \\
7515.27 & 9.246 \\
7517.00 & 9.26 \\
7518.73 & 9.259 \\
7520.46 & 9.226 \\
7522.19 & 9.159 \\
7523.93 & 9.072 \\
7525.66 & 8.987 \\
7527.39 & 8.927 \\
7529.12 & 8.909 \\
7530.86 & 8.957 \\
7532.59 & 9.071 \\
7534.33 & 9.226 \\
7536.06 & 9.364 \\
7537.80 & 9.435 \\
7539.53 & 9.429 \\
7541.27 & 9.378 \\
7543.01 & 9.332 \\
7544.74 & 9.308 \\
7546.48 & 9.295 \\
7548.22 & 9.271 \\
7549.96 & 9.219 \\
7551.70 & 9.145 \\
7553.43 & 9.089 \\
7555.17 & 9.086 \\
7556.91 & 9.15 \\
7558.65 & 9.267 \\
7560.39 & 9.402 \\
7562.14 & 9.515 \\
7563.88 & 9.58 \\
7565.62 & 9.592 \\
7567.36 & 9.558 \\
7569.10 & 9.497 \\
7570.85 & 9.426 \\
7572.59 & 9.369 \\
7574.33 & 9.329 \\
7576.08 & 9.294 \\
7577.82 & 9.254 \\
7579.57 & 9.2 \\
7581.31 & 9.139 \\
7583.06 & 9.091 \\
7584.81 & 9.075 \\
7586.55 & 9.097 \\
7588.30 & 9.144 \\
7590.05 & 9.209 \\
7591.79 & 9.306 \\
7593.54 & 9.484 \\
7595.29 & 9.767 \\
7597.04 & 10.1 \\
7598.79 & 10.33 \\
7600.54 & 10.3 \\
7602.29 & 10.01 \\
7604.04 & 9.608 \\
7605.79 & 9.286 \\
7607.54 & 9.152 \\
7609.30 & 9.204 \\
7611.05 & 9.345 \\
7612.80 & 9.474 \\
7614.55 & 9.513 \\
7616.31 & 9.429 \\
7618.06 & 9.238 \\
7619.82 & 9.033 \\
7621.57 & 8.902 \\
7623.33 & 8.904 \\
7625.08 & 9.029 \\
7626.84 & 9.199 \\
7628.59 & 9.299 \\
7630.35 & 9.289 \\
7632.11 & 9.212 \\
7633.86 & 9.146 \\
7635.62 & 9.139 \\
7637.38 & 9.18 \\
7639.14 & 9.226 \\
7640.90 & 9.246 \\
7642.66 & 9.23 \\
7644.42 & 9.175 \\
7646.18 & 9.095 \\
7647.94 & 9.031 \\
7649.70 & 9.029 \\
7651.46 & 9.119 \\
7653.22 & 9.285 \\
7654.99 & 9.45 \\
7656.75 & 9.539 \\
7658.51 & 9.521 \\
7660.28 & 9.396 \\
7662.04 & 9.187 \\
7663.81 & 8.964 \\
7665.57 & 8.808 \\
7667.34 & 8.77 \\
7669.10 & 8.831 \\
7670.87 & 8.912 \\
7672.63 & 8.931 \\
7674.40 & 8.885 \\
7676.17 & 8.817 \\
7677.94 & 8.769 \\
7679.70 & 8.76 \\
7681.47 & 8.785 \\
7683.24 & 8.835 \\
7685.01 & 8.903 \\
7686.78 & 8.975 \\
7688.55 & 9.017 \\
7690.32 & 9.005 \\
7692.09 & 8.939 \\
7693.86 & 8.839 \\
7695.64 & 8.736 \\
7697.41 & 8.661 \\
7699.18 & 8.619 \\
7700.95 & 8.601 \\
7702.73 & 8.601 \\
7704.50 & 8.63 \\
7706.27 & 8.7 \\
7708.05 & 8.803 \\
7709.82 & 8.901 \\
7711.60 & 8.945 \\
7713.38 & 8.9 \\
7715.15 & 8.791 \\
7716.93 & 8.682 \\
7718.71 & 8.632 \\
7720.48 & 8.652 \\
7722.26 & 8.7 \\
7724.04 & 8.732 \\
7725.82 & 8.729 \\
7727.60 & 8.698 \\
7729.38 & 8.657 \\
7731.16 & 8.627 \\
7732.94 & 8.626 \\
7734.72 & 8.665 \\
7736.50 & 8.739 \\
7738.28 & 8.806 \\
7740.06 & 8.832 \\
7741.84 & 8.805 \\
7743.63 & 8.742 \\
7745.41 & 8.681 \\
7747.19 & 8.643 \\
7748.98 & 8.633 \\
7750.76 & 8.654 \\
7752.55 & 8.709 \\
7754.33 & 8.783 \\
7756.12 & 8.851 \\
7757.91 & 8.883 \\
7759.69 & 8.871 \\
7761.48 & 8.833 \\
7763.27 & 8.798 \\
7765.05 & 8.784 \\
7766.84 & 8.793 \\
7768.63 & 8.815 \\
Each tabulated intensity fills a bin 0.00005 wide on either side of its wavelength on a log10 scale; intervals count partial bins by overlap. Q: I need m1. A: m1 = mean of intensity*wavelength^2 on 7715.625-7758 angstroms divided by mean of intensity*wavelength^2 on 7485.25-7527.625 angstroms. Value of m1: 1.01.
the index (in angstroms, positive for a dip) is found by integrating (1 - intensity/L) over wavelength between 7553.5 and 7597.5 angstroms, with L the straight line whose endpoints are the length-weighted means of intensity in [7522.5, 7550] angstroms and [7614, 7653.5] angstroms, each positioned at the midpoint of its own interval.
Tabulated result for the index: -0.8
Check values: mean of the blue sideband 9.2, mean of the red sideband 9.17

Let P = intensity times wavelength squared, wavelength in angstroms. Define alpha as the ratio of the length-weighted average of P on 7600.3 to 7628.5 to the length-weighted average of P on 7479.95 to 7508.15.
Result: 1.1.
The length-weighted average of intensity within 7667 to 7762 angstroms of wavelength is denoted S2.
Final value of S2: 8.77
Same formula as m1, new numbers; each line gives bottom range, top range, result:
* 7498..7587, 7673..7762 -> 0.99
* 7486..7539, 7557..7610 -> 1.05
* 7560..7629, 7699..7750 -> 0.96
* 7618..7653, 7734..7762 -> 0.99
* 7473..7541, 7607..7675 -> 1.04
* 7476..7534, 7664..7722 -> 1.01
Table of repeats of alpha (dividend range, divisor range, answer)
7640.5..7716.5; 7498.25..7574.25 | 1.00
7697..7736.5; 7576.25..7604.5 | 0.95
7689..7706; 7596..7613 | 0.92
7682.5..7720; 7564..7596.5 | 0.97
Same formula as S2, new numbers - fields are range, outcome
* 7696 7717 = 8.74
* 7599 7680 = 9.21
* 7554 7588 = 9.31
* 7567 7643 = 9.35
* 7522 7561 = 9.19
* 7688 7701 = 8.81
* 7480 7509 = 9.15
